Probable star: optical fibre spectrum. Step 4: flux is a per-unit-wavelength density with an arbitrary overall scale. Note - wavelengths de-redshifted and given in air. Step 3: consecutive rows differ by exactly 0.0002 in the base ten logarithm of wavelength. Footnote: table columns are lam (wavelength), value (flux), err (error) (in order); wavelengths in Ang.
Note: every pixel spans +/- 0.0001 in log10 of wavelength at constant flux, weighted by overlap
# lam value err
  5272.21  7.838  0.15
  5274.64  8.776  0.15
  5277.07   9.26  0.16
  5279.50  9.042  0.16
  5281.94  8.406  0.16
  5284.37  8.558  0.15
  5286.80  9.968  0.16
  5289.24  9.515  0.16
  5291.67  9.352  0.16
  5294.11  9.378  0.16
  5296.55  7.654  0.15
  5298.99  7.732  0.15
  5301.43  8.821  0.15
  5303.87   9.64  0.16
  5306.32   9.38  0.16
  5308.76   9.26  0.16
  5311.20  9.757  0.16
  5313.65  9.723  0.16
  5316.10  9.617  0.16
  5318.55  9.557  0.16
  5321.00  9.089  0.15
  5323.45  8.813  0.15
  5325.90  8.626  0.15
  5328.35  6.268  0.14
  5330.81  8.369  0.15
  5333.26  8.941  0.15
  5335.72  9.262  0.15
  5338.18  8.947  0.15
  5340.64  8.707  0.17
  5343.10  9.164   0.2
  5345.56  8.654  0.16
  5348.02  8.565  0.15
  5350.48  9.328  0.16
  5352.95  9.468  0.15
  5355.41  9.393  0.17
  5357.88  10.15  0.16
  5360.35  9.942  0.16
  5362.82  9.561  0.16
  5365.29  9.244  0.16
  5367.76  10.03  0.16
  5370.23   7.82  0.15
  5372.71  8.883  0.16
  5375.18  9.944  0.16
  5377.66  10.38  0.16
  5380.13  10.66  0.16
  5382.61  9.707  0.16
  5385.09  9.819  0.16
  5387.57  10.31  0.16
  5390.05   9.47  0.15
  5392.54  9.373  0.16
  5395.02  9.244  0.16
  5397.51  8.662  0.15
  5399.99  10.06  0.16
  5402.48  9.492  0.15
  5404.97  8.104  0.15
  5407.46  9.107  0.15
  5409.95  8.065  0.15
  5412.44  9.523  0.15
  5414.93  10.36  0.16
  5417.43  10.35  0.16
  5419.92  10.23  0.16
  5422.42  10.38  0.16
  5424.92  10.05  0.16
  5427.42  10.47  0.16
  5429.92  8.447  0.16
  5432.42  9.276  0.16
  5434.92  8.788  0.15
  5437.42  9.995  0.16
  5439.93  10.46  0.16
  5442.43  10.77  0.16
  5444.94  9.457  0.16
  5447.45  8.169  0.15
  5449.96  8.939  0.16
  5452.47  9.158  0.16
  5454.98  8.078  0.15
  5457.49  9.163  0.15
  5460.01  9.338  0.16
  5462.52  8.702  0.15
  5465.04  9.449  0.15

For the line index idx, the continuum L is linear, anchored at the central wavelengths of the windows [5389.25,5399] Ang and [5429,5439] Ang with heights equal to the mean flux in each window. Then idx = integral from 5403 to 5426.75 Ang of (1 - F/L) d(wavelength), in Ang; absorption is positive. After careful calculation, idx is -1.03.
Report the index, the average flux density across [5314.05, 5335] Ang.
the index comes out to 8.72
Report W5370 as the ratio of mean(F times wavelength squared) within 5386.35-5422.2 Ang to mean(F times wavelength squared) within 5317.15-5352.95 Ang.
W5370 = 1.11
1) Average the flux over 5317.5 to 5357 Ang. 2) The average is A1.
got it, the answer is 8.83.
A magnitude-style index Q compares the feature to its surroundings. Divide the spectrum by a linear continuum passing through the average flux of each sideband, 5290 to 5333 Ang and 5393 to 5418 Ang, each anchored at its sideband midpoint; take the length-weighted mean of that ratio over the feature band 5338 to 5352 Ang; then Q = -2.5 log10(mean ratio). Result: 0.02 mag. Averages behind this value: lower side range 8.89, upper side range 9.27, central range 8.9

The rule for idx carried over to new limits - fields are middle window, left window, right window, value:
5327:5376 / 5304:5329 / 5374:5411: 1.38 Ang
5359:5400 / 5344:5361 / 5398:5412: -1.92 Ang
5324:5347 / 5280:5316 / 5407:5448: 1.76 Ang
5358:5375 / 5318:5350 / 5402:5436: -0.68 Ang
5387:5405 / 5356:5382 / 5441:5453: 0.29 Ang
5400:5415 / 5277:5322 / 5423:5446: 0.86 Ang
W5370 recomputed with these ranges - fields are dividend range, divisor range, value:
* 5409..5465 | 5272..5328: 1.11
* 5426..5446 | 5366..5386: 1.03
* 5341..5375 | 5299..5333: 1.05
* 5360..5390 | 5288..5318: 1.09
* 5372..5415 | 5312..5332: 1.11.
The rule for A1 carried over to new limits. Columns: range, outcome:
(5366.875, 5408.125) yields 9.47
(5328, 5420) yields 9.32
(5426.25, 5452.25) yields 9.46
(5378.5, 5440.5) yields 9.61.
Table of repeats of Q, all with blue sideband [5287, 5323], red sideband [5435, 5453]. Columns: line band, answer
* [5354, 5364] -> -0.050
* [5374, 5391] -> -0.075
